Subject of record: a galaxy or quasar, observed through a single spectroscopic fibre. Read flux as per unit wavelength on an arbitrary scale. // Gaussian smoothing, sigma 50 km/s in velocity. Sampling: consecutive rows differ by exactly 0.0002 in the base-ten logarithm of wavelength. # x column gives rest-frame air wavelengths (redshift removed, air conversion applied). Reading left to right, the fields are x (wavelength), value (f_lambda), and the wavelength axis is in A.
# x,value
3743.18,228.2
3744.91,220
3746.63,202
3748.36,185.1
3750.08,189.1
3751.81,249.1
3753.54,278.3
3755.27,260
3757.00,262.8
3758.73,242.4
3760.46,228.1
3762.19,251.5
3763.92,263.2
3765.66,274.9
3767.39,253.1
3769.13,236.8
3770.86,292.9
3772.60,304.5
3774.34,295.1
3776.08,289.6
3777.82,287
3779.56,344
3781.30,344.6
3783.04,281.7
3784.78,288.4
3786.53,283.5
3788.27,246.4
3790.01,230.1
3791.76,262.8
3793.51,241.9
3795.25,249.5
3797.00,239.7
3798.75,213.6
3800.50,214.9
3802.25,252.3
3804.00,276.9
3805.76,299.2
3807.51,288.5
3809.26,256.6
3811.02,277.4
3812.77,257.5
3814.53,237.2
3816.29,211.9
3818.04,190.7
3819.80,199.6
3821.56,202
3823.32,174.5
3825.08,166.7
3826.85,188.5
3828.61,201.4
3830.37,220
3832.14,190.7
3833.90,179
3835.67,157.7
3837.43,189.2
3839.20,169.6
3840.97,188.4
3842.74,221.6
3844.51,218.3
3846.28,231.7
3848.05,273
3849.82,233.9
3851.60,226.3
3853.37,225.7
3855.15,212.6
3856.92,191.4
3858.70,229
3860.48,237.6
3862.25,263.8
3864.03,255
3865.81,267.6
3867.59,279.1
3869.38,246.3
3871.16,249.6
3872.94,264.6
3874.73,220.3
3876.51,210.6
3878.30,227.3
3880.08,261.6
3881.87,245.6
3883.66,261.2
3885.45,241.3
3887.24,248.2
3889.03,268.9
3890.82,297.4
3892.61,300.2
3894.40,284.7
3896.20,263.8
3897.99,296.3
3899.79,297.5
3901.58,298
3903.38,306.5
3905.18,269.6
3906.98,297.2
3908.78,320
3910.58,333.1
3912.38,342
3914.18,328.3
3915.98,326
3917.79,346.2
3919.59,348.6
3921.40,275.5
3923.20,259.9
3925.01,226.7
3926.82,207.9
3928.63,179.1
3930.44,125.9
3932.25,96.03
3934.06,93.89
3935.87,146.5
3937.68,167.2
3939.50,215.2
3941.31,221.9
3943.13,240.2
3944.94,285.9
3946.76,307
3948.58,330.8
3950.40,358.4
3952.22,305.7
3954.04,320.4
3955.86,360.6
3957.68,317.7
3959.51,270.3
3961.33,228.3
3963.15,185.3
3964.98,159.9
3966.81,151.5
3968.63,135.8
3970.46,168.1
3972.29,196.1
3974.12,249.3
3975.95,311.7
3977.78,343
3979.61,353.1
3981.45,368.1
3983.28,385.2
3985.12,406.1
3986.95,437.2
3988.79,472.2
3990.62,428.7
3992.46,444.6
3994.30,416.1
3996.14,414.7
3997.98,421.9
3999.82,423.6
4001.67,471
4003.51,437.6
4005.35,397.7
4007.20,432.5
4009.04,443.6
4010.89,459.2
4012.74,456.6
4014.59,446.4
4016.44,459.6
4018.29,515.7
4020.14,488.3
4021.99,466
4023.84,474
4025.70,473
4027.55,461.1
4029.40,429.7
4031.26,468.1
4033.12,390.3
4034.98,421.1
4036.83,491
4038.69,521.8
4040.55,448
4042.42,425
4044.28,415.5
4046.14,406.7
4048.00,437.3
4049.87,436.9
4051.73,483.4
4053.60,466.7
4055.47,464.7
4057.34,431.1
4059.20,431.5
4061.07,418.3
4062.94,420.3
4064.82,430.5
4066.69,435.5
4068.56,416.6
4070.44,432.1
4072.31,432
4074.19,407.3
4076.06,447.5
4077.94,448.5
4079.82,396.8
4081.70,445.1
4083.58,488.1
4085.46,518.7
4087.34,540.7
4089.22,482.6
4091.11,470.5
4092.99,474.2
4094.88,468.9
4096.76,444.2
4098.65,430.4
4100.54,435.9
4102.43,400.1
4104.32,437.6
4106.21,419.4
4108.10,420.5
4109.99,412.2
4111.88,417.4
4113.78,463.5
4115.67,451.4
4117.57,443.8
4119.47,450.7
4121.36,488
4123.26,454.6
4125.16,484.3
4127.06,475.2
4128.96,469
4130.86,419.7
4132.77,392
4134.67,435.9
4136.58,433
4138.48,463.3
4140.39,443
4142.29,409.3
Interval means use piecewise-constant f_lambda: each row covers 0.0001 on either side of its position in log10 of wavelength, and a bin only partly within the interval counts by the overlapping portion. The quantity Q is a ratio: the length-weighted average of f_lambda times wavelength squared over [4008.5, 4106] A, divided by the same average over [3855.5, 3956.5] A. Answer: 1.86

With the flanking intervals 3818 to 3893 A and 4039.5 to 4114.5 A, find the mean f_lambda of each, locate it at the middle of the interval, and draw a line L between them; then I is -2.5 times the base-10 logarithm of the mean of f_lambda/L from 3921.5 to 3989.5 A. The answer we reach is 0.252 mag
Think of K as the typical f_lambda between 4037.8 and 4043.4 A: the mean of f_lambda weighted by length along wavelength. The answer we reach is 464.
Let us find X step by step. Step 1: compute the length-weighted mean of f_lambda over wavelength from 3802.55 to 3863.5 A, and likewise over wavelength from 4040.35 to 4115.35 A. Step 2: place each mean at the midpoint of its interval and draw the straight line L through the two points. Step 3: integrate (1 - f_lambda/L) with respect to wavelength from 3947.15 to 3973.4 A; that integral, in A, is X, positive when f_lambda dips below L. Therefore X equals 6.6 A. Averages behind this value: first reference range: 221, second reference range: 443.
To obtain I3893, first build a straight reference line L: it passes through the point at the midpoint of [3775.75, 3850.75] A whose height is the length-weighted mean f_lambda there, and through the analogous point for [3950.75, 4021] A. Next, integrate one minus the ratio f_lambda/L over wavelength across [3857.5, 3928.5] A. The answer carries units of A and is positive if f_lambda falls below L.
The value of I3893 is 5.0 A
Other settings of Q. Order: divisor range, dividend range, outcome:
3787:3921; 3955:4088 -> 1.77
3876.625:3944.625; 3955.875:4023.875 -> 1.50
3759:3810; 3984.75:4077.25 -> 1.87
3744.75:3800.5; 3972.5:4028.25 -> 1.83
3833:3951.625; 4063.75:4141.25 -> 1.99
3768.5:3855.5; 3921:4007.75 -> 1.34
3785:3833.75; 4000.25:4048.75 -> 2.17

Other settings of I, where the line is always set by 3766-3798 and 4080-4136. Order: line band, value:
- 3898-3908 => 0.161 mag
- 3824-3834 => 0.492 mag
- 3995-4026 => -0.132 mag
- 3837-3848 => 0.424 mag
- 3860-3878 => 0.282 mag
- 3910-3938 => 0.422 mag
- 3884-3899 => 0.216 mag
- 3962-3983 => 0.486 mag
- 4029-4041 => -0.104 mag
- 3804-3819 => 0.152 mag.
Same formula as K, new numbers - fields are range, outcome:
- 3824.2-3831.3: 194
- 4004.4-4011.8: 433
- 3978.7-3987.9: 390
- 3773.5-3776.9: 292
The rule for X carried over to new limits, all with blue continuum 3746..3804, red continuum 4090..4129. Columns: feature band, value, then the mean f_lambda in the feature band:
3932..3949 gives 6.8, 212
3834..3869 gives 9.1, 224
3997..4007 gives -1.1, 430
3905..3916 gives 0.6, 319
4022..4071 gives -3.8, 444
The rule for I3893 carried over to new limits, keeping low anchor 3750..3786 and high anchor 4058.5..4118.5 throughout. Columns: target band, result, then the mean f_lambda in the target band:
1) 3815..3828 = 4.7 A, 192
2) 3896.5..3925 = 3.5 A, 306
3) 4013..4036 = -2.7 A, 458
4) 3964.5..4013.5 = 3.5 A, 364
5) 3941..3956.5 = 2.7 A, 306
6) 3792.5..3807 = 2.1 A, 250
